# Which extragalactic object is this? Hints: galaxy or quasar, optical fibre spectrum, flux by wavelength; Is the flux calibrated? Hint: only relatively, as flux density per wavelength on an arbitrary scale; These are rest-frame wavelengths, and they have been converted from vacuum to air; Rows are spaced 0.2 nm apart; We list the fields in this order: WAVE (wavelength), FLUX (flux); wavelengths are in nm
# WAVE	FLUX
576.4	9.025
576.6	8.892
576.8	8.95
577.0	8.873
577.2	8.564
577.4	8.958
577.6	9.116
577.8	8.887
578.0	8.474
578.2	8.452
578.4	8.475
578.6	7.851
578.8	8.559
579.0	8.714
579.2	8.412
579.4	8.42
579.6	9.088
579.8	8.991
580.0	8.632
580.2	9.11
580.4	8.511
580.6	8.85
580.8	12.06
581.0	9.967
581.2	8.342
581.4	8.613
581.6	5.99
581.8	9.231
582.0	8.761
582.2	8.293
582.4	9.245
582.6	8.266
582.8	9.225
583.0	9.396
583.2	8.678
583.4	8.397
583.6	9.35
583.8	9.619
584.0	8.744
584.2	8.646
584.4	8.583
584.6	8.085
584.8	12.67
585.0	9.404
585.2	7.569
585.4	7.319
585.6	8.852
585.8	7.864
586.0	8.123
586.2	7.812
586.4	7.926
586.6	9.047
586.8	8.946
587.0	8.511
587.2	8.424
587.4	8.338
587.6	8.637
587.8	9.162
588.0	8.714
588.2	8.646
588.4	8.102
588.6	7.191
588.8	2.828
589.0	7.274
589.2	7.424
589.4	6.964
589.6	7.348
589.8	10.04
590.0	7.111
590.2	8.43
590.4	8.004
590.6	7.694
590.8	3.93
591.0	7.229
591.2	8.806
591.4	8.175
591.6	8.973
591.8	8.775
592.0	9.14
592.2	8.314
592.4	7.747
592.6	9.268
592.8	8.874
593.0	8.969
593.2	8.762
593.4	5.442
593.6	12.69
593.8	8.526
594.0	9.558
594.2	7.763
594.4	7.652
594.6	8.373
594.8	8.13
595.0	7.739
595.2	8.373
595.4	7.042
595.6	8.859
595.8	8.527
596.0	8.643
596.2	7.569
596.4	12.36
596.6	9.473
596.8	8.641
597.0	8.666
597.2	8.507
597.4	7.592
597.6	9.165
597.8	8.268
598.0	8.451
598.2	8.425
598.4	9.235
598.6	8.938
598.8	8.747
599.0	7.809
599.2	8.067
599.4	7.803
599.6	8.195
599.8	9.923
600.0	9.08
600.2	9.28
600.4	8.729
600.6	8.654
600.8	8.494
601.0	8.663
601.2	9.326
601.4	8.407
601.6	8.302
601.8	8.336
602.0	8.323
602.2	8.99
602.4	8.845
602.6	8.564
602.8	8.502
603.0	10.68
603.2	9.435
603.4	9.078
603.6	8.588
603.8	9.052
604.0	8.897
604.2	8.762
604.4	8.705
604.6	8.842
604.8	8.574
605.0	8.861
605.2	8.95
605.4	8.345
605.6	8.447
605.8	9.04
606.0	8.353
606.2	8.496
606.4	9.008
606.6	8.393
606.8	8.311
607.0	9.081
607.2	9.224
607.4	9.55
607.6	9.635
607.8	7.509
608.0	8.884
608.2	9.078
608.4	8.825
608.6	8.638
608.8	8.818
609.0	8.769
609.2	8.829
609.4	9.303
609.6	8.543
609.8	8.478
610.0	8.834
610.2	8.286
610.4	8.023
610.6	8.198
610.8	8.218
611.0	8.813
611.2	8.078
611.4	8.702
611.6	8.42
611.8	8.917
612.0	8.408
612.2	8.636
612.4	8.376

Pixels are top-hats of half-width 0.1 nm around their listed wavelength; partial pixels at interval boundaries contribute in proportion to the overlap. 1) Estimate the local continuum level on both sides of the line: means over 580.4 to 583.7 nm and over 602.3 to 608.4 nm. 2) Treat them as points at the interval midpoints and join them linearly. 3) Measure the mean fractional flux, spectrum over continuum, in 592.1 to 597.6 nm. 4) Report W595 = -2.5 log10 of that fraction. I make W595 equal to 0.03 mag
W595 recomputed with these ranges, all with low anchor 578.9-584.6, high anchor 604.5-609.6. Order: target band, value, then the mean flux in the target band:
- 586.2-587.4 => 0.044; 8.49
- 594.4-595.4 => 0.106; 7.99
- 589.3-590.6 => 0.112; 7.96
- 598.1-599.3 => 0.034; 8.54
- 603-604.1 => -0.044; 9.16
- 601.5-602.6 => 0.030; 8.56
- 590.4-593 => 0.092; 8.11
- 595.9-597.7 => -0.018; 8.96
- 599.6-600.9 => -0.020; 8.96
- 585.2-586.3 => 0.114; 7.96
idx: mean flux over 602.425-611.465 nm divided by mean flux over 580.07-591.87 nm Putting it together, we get 1.05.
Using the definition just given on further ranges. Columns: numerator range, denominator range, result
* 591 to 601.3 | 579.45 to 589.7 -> 1.02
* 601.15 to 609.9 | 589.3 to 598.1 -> 1.05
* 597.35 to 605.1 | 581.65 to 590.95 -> 1.06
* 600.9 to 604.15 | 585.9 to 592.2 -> 1.12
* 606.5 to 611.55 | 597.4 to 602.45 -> 1.00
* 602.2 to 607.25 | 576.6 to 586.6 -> 1.01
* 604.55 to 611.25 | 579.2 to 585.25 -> 0.97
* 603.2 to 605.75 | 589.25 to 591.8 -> 1.13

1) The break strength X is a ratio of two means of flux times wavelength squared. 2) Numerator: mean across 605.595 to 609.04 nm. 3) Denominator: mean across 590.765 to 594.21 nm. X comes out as 1.1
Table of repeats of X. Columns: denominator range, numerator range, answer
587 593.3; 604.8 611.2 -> 1.15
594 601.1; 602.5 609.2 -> 1.06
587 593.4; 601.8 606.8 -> 1.16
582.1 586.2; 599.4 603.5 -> 1.07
